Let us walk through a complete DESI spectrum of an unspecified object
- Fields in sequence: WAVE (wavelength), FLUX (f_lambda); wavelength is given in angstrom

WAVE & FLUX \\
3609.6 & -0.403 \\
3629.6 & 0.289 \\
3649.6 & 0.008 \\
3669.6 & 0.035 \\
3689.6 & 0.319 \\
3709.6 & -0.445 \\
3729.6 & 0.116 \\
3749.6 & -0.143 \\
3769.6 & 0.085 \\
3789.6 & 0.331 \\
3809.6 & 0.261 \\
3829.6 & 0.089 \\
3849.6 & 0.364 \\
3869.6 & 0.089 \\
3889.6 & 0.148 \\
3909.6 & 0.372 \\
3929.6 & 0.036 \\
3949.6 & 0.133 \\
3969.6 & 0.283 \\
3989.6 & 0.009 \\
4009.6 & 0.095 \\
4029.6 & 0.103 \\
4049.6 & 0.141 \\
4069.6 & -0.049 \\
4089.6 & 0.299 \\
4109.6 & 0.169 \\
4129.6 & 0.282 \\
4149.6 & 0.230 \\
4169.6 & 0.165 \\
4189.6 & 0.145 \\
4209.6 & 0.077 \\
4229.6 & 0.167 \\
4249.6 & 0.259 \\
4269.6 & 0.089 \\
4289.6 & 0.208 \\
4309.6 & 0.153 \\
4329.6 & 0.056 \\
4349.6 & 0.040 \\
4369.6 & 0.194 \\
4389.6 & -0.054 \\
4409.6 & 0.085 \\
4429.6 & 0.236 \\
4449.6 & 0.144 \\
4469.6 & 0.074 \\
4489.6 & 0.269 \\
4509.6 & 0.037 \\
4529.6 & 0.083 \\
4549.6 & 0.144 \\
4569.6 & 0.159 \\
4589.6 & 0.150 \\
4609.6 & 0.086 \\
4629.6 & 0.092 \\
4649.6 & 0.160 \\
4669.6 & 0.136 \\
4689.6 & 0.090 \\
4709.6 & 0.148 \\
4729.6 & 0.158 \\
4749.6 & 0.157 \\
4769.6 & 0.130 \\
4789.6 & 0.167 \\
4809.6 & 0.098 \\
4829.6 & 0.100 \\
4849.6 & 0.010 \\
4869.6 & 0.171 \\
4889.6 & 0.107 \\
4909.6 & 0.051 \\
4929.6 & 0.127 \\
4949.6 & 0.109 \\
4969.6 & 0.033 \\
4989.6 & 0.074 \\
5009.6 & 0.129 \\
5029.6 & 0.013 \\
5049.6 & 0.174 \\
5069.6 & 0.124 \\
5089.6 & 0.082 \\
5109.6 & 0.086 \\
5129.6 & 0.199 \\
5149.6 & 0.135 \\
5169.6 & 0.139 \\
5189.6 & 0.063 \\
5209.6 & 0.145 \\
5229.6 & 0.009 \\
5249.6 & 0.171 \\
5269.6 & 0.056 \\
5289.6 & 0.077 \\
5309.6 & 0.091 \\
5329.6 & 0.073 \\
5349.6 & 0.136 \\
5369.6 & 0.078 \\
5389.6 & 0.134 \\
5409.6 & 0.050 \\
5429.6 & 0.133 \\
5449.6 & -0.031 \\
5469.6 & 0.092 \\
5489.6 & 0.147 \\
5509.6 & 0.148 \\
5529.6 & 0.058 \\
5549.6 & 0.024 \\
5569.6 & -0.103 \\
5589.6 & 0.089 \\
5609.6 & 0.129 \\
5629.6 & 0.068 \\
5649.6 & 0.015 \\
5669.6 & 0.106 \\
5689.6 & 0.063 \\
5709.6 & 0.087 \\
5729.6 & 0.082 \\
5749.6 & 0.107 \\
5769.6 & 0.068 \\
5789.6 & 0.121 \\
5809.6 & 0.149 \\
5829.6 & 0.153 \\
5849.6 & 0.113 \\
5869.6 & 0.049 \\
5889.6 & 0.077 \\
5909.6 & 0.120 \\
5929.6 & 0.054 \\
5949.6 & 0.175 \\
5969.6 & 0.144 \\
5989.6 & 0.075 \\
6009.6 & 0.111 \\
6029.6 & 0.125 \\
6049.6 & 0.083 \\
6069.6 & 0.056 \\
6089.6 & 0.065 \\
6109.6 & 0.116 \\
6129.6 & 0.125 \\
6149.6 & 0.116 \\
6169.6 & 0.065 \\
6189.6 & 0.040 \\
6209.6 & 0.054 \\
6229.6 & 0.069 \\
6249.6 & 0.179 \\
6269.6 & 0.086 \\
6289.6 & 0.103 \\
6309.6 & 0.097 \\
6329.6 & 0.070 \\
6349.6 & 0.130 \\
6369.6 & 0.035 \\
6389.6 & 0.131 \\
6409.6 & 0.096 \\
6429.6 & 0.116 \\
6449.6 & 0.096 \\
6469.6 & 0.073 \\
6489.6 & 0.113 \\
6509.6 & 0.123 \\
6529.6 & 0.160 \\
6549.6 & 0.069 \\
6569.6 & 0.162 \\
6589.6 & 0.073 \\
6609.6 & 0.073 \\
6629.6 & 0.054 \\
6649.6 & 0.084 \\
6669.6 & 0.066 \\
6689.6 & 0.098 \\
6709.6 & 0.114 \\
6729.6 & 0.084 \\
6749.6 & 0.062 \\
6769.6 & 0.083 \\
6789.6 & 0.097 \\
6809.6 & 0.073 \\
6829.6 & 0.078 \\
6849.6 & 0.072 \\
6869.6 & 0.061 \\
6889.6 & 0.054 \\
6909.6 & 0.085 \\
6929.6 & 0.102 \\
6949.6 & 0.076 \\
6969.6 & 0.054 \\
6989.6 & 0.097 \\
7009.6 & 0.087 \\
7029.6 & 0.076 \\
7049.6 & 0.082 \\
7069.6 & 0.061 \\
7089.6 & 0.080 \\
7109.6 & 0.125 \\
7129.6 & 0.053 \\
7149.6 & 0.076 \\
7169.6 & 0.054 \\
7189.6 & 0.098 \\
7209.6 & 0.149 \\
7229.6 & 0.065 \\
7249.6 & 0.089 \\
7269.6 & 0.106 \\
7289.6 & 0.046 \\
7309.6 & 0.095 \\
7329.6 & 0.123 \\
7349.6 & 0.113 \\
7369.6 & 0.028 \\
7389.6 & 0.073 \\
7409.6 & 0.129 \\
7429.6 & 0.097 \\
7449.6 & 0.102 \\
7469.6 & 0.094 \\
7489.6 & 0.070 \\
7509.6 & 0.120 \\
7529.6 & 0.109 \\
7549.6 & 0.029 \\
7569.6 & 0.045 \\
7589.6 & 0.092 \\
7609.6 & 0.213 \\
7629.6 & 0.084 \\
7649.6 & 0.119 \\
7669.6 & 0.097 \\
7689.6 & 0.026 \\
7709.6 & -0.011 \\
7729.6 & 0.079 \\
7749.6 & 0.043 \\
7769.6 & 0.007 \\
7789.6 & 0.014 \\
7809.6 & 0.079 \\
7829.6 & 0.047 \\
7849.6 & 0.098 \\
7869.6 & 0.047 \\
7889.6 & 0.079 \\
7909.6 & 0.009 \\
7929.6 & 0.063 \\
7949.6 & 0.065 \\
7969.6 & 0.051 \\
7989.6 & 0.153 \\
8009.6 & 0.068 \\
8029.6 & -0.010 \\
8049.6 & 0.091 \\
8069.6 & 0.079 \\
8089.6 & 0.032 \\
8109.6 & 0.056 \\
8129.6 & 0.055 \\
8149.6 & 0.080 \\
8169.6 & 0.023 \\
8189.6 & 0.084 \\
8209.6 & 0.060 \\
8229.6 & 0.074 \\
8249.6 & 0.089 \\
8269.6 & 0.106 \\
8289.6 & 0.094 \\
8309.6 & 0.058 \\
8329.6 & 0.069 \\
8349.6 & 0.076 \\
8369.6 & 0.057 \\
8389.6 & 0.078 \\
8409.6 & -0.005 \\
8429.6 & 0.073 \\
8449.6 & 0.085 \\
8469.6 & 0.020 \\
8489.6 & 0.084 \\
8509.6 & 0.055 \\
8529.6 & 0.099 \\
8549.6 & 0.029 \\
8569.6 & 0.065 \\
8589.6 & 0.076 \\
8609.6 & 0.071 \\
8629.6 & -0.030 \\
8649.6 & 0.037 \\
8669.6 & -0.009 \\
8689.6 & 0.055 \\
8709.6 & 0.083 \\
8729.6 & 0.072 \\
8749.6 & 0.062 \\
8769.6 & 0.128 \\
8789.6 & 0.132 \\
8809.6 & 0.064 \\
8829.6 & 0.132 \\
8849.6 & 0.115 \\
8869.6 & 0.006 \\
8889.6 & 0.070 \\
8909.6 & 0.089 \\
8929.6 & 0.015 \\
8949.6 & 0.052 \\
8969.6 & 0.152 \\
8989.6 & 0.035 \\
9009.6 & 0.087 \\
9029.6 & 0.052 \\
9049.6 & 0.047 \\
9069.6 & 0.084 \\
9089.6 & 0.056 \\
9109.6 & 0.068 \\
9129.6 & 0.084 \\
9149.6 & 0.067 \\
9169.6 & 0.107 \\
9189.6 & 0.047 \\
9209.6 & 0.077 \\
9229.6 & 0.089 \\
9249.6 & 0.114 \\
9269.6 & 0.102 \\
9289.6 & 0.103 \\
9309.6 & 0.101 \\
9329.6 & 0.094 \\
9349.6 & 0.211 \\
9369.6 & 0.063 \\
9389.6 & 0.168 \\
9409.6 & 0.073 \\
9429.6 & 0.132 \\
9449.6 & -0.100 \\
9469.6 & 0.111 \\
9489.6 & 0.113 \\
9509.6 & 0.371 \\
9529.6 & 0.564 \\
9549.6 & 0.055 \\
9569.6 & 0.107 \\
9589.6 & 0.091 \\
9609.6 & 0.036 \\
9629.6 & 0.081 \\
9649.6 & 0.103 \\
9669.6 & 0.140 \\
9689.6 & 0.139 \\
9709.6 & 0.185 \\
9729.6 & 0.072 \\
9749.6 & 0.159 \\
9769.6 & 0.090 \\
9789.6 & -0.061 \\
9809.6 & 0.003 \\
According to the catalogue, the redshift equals 1.553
